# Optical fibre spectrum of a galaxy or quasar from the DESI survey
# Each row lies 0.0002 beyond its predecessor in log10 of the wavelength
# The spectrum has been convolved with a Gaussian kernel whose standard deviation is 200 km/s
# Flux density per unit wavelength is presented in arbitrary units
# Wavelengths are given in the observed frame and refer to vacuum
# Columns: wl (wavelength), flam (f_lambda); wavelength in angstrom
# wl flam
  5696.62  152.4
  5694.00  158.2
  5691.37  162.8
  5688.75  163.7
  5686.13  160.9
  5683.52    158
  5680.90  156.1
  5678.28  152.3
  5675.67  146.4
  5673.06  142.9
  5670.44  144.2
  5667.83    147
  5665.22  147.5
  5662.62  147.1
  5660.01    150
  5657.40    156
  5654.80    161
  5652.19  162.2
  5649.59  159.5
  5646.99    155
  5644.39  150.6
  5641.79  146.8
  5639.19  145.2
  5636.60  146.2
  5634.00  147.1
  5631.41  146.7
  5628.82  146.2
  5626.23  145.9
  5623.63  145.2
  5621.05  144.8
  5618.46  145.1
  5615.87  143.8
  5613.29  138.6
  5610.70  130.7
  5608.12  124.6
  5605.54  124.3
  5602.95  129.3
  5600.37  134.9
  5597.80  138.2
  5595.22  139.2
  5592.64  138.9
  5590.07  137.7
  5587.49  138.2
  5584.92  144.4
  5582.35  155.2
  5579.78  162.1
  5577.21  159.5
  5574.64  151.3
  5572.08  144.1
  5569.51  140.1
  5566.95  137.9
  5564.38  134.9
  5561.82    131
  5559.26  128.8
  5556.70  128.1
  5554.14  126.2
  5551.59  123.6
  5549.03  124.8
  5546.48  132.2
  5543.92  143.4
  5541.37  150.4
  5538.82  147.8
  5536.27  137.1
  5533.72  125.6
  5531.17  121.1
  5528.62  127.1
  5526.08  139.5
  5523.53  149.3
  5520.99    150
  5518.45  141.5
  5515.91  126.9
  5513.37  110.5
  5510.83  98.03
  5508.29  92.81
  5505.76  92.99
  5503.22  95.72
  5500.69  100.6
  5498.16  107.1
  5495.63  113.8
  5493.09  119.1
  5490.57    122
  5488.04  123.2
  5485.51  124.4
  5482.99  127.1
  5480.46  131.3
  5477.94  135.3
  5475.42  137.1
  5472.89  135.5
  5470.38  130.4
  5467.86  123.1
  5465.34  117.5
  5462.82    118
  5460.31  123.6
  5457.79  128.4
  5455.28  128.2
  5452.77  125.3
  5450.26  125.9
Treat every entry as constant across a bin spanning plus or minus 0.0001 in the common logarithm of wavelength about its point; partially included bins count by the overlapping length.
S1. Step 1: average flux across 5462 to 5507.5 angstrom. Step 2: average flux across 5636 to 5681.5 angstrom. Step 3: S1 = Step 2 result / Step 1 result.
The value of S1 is 1.3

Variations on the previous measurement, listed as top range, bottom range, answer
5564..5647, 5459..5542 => 1.15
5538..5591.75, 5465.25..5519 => 1.19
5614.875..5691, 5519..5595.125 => 1.08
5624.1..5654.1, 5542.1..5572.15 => 1.13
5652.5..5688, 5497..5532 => 1.29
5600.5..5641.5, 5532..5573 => 1.04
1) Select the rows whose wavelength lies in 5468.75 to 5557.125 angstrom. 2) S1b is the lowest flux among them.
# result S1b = 92.81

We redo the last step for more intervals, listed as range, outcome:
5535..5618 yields 123.6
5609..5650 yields 130.7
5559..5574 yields 128.8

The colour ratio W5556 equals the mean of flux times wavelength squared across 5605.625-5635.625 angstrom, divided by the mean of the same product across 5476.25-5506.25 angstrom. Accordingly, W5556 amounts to 1.3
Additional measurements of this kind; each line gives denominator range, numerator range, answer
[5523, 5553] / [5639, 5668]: 1.18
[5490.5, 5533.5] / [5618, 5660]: 1.33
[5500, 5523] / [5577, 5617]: 1.26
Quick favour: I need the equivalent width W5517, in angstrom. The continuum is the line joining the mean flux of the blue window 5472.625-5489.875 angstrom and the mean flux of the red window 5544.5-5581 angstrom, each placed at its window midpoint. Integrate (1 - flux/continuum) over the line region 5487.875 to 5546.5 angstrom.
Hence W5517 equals 4.4 angstrom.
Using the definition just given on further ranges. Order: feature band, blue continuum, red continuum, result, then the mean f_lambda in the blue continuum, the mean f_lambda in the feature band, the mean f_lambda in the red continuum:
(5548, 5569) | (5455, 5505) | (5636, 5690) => 0.8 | 122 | 130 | 152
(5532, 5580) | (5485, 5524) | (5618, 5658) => -3.2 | 116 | 138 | 150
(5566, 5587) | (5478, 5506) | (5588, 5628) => -2.8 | 116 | 149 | 138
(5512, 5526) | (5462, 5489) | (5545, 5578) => -0.4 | 128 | 136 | 135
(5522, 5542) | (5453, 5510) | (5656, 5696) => -1.4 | 119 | 137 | 153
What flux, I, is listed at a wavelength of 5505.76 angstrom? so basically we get 92.99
